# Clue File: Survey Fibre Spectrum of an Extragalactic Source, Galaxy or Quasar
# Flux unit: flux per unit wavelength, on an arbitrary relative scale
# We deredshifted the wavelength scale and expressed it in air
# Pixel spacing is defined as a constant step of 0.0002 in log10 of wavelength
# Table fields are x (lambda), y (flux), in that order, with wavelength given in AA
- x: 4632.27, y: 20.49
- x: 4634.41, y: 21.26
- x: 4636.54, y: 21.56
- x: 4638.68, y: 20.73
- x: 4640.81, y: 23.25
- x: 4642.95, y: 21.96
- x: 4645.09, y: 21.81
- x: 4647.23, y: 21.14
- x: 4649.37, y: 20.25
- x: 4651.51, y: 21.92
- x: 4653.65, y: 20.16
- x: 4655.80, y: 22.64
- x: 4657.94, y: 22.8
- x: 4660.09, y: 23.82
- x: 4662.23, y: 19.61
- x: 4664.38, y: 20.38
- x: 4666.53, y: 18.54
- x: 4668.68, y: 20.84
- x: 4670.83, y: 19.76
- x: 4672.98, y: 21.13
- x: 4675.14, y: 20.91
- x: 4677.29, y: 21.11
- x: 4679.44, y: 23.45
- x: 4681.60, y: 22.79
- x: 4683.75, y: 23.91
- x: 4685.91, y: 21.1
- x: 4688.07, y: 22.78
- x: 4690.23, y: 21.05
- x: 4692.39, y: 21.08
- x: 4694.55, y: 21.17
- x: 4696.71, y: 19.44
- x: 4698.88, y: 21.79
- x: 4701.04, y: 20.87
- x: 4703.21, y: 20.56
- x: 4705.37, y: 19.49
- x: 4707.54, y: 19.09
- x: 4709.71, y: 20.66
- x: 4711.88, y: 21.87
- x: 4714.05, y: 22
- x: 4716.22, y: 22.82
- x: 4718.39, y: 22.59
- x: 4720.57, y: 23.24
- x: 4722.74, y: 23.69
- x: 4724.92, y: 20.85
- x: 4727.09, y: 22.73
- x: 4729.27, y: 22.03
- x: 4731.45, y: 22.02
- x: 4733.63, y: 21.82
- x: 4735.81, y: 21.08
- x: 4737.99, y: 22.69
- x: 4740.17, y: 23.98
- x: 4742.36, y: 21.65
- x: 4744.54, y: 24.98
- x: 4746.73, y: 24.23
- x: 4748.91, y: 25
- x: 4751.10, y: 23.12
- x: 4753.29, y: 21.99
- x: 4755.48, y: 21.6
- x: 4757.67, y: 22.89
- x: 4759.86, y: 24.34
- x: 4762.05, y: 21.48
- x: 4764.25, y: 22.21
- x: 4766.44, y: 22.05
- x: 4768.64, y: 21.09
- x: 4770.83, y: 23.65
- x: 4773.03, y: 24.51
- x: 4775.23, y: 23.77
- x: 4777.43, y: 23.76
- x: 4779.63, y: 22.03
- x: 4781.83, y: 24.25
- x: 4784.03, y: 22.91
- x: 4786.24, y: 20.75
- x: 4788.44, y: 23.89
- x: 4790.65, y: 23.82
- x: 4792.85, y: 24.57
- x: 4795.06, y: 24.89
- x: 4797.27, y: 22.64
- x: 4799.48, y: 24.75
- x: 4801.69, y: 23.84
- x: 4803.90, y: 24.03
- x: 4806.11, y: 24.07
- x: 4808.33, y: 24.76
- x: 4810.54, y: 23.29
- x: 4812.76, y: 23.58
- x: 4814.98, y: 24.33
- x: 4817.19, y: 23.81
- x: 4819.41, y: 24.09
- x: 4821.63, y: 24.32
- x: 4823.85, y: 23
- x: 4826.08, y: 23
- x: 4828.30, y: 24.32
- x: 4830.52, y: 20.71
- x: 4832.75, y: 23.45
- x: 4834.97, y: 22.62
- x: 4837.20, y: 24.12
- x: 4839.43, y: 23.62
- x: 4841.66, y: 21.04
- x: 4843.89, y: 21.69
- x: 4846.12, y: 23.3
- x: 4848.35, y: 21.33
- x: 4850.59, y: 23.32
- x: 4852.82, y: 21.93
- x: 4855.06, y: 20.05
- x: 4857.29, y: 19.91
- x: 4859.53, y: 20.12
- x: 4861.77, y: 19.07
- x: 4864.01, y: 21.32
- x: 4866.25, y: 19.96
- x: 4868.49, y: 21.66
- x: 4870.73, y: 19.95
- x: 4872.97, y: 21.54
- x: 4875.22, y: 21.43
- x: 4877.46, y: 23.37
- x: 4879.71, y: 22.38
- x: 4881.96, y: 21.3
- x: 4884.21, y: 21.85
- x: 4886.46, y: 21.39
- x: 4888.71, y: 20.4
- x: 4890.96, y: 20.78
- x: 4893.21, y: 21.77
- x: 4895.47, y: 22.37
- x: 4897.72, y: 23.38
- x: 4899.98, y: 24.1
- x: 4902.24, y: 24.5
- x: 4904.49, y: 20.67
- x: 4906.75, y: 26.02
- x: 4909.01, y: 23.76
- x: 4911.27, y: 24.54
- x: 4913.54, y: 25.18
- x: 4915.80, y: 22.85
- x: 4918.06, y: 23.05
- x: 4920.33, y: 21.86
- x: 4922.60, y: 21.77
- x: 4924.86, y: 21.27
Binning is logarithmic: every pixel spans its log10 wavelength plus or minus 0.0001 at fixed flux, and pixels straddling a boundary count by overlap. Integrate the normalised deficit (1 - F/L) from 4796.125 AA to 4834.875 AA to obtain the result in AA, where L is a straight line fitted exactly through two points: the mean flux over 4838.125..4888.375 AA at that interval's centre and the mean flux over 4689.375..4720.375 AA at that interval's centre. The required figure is -4.2 AA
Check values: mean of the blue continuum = 21.1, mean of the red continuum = 21.4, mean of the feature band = 23.6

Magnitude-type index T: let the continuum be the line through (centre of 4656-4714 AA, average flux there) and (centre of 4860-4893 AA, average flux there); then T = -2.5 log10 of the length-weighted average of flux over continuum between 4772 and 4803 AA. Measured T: -0.12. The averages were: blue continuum 21.2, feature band 23.6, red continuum 21.2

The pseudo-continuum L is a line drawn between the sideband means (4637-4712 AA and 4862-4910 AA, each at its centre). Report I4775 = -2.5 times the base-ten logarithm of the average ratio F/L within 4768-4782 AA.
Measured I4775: -0.08 mag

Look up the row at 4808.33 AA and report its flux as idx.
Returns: 24.76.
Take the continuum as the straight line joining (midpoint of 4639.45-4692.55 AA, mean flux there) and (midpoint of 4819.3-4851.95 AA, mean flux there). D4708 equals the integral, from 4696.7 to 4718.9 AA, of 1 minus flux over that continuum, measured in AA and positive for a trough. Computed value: 0.8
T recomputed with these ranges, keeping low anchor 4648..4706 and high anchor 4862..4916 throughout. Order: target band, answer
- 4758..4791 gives -0.06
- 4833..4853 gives -0.03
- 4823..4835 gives -0.04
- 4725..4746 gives -0.05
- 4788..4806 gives -0.11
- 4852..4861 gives 0.09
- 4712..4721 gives -0.05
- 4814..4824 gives -0.10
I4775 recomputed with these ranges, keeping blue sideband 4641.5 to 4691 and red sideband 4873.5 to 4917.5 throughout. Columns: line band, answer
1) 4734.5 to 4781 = -0.047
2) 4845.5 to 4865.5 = 0.072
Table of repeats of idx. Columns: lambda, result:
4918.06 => 23.05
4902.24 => 24.5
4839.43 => 23.62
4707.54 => 19.09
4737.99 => 22.69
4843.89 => 21.69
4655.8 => 22.64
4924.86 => 21.27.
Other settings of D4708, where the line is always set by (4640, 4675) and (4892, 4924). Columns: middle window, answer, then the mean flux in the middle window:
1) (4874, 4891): 1.0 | 21.7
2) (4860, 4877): 1.6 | 20.8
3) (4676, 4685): -0.6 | 22.8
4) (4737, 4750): -1.1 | 23.8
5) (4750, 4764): -0.3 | 22.5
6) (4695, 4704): 0.4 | 20.7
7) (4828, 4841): -0.2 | 23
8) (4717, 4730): -0.5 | 22.5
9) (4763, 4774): -0.3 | 22.7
